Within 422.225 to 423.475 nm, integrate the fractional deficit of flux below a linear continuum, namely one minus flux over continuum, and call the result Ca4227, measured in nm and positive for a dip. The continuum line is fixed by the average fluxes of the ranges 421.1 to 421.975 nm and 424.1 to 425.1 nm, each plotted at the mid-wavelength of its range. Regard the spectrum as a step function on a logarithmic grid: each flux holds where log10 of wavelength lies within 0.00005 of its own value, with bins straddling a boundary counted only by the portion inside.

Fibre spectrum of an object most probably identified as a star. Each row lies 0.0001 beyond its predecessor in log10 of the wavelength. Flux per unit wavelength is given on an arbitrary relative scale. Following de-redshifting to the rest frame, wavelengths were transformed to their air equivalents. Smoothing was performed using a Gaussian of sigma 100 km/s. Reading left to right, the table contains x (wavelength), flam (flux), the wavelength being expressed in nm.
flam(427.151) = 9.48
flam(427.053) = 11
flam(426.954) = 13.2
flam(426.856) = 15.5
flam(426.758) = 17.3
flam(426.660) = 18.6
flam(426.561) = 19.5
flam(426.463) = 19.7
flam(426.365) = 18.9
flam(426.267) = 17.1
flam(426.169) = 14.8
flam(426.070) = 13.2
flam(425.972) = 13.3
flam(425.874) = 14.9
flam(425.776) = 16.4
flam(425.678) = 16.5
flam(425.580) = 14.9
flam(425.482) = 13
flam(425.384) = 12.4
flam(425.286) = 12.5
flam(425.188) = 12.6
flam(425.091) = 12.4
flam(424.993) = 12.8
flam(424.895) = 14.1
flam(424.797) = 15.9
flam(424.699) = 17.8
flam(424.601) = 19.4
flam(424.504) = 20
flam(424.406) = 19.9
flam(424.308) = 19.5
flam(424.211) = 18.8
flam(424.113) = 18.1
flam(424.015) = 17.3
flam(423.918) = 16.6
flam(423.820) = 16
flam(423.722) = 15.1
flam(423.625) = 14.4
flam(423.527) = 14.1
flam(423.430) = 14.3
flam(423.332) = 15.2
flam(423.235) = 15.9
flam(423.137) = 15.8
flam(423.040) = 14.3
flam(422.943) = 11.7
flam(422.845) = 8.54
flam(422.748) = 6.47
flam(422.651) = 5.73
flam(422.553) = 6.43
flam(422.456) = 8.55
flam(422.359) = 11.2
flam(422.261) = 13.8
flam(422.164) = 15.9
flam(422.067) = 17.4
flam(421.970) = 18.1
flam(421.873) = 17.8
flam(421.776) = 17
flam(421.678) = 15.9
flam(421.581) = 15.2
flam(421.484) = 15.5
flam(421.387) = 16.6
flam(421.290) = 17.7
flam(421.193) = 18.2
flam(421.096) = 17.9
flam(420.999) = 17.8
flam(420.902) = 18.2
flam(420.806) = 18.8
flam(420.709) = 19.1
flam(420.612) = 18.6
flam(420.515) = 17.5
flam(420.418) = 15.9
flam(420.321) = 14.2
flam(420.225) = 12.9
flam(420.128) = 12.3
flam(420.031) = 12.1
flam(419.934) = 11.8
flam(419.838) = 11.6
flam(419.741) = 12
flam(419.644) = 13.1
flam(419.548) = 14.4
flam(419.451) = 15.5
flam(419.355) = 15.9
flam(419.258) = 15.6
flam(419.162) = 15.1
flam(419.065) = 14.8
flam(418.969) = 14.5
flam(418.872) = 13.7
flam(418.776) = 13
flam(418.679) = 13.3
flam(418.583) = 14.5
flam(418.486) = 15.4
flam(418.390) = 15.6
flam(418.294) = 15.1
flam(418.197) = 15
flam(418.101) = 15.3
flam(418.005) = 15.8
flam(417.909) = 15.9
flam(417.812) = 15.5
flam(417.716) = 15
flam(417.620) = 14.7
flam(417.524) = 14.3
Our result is 0.42 nm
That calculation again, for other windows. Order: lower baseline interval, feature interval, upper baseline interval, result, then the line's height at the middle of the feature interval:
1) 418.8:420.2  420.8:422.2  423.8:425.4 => -0.231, 14.7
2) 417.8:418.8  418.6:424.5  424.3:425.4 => 0.166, 15.3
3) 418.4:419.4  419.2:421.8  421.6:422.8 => -0.351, 13.8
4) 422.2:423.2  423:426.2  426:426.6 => -0.447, 13.9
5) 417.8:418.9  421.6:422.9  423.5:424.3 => 0.277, 16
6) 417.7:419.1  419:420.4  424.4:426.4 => 0.110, 14.9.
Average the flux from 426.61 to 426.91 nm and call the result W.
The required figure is 17.1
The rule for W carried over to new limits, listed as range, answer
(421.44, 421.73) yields 15.5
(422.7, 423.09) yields 10.3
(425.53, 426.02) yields 15.2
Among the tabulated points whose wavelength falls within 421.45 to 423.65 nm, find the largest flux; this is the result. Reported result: 18.1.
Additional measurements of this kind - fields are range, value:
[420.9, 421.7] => 18.2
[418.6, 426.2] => 20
